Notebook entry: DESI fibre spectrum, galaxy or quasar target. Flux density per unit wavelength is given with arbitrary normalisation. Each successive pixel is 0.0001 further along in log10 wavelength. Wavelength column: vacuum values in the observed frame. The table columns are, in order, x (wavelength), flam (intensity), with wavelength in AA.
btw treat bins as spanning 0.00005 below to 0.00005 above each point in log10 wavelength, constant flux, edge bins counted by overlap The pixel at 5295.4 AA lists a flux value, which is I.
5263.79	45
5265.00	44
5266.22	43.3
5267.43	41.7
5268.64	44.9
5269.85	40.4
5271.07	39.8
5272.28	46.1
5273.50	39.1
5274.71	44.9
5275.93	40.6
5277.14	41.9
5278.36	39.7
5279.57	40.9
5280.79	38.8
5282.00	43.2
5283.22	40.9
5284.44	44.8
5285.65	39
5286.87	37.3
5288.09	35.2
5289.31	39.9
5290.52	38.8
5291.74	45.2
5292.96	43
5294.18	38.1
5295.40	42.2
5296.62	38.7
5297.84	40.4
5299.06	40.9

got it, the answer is 42.2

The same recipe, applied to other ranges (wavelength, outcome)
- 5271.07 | 39.8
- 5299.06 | 40.9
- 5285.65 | 39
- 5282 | 43.2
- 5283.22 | 40.9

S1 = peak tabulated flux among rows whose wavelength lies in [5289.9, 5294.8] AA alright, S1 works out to 45.2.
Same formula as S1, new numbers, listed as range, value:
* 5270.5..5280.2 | 46.1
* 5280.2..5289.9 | 44.8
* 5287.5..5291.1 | 39.9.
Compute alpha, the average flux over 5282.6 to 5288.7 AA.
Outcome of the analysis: 39.4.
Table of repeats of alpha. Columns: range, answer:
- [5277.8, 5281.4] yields 39.9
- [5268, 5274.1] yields 42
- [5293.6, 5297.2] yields 39.7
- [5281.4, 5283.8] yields 42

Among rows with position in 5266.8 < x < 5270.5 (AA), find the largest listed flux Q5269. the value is 44.9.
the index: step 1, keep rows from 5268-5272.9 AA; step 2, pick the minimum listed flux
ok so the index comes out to 39.8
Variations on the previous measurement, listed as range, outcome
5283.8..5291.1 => 35.2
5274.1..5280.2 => 39.7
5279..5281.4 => 38.8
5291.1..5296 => 38.1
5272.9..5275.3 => 39.1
